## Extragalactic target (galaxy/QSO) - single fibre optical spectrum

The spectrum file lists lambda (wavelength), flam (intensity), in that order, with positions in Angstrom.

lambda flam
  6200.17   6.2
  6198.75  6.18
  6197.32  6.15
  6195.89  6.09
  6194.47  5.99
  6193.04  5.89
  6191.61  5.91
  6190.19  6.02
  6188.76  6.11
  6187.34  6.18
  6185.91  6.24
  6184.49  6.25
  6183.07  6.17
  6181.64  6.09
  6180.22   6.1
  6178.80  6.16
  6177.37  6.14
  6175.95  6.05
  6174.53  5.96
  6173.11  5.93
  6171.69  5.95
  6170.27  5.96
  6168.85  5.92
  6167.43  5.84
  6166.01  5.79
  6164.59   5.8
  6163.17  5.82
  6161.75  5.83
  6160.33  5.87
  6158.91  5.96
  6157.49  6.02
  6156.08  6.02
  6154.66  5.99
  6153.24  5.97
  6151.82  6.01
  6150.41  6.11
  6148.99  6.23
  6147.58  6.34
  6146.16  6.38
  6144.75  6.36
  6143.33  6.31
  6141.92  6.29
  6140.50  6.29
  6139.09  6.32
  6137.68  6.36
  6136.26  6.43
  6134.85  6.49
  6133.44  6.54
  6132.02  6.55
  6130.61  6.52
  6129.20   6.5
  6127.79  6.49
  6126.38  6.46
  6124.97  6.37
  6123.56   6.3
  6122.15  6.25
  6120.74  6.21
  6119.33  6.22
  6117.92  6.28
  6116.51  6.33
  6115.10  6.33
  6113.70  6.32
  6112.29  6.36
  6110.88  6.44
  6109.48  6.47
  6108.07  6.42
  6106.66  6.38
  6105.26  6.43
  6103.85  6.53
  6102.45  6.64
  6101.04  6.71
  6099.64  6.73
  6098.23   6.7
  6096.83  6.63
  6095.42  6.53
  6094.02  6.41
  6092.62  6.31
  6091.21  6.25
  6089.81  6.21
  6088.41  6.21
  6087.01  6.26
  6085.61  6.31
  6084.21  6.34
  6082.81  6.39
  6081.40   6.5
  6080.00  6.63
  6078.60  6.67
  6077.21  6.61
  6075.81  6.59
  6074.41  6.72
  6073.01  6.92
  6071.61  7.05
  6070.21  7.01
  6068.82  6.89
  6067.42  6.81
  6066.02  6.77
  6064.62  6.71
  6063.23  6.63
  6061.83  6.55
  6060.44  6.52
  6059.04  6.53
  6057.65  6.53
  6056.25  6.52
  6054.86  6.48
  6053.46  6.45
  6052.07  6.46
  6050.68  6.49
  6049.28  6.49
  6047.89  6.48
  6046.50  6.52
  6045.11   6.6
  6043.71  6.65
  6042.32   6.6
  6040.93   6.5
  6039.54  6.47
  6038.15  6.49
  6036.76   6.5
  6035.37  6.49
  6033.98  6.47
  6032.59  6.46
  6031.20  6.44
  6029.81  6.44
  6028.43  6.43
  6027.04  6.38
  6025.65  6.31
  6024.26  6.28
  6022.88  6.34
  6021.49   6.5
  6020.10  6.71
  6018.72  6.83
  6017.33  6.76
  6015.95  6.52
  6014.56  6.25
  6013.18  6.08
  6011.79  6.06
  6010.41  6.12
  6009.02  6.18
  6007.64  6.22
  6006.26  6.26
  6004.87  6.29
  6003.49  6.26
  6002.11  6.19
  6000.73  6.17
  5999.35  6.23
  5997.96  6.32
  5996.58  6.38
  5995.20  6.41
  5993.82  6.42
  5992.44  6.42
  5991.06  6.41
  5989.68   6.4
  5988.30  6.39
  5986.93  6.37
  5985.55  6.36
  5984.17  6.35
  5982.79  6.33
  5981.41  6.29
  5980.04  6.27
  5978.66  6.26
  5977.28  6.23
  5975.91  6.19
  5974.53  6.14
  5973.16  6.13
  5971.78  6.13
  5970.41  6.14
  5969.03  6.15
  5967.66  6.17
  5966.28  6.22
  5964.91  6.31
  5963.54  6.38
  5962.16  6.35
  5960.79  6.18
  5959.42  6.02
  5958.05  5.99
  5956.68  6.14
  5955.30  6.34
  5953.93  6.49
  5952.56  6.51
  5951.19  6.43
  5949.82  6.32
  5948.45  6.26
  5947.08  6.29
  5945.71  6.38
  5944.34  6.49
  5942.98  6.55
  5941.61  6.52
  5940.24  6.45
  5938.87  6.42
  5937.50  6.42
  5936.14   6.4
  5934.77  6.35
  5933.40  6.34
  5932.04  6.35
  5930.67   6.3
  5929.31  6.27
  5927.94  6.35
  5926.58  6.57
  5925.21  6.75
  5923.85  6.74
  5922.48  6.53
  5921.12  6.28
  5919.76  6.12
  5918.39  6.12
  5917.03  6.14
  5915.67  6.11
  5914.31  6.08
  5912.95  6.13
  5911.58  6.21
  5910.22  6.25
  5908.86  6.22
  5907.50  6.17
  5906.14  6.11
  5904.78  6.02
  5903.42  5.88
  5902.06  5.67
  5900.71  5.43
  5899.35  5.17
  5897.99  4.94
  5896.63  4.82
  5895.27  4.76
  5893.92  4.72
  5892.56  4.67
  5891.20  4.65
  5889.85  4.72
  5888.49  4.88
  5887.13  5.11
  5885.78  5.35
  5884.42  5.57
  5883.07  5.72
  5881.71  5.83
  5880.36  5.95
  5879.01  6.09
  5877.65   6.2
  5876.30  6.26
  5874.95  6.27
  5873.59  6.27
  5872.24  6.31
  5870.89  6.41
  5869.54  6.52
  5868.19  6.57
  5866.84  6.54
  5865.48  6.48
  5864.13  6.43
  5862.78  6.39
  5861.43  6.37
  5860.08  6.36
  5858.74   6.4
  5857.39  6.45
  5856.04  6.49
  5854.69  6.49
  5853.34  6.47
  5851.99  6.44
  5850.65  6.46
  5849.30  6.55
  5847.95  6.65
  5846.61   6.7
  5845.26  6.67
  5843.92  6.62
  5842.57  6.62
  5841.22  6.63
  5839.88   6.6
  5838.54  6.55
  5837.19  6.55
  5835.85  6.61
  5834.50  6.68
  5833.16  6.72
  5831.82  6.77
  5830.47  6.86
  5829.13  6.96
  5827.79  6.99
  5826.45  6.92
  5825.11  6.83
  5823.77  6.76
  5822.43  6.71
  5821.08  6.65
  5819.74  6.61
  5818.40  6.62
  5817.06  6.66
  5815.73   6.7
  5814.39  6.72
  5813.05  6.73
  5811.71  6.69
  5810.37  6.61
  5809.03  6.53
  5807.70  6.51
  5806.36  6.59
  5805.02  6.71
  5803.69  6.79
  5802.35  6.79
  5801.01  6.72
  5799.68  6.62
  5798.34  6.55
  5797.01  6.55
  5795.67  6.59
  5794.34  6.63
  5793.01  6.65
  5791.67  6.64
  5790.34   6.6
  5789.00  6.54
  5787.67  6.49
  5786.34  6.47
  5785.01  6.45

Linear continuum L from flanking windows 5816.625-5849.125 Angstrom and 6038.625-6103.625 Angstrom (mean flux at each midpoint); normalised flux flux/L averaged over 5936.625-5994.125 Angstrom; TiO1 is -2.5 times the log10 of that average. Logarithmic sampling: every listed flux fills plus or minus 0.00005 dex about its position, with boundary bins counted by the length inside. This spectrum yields 0.05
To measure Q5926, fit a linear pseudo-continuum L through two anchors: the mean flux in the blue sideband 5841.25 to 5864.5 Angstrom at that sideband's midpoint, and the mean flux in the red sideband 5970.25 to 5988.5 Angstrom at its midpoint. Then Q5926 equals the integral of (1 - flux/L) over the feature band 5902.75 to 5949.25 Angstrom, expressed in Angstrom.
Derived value 0.4 Angstrom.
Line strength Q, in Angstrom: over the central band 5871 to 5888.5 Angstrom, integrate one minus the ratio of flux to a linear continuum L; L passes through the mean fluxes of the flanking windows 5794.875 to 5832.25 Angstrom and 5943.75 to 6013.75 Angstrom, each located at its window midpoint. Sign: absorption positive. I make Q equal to 1.7 Angstrom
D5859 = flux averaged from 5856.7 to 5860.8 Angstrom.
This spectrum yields 6.41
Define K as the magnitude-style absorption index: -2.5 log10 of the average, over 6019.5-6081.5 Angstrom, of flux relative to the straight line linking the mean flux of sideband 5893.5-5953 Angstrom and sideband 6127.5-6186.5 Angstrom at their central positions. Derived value -0.07 mag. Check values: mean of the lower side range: 6.13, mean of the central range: 6.57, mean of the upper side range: 6.15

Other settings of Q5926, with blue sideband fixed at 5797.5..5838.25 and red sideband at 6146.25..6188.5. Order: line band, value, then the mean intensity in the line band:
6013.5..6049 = -1.1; 6.49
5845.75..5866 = 0.5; 6.48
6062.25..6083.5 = -1.7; 6.72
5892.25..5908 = 2.8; 5.37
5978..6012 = 0.3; 6.3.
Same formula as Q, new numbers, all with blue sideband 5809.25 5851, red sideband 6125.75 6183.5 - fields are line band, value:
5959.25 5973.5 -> 0.6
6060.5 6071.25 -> -0.8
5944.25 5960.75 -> 0.5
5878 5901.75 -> 4.9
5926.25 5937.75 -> 0.3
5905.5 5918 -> 0.8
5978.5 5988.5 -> 0.2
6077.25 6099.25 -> -0.6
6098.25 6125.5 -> -0.8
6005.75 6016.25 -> 0.3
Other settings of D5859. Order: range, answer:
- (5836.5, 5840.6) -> 6.58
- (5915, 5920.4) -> 6.12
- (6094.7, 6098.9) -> 6.62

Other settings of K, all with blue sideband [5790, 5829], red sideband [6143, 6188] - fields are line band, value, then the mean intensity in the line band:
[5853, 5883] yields 0.042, 6.33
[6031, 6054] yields -0.040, 6.51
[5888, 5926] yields 0.138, 5.73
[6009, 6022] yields -0.016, 6.41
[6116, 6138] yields -0.047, 6.39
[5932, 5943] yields 0.007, 6.42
